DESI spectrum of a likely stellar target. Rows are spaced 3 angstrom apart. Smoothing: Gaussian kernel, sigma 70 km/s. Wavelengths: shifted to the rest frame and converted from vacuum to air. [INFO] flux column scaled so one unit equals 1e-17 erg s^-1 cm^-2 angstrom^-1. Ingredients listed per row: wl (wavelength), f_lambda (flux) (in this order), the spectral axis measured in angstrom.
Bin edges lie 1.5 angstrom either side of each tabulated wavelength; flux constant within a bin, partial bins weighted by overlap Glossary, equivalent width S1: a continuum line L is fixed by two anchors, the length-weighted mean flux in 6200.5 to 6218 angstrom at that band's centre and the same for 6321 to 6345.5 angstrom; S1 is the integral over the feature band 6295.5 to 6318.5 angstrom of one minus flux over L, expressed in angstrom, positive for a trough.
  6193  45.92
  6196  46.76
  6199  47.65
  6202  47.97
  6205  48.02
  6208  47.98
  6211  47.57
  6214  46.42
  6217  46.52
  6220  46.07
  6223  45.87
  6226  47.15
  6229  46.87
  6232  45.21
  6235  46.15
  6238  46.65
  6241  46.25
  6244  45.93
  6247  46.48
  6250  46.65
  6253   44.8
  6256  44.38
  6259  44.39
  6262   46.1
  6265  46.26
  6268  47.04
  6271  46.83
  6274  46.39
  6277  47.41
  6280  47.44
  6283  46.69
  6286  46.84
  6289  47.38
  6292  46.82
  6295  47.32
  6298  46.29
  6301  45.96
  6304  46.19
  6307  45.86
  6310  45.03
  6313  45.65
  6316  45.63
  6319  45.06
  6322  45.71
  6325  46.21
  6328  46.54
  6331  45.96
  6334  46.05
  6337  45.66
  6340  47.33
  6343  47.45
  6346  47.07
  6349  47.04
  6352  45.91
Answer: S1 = 0.4 angstrom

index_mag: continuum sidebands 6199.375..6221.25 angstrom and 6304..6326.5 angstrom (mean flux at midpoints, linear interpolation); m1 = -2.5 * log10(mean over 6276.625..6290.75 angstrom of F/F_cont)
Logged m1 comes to -0.02 mag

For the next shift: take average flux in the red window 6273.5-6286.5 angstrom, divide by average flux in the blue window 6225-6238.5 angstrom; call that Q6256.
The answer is 1.0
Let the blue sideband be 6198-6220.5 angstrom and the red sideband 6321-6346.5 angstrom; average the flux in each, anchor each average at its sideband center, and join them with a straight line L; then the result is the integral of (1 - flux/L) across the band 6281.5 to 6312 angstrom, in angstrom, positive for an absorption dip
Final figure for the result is 0.18 angstrom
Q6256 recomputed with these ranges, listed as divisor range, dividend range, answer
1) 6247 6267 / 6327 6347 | 1.02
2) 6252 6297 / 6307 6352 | 0.99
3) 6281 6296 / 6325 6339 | 0.98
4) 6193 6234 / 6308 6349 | 0.98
